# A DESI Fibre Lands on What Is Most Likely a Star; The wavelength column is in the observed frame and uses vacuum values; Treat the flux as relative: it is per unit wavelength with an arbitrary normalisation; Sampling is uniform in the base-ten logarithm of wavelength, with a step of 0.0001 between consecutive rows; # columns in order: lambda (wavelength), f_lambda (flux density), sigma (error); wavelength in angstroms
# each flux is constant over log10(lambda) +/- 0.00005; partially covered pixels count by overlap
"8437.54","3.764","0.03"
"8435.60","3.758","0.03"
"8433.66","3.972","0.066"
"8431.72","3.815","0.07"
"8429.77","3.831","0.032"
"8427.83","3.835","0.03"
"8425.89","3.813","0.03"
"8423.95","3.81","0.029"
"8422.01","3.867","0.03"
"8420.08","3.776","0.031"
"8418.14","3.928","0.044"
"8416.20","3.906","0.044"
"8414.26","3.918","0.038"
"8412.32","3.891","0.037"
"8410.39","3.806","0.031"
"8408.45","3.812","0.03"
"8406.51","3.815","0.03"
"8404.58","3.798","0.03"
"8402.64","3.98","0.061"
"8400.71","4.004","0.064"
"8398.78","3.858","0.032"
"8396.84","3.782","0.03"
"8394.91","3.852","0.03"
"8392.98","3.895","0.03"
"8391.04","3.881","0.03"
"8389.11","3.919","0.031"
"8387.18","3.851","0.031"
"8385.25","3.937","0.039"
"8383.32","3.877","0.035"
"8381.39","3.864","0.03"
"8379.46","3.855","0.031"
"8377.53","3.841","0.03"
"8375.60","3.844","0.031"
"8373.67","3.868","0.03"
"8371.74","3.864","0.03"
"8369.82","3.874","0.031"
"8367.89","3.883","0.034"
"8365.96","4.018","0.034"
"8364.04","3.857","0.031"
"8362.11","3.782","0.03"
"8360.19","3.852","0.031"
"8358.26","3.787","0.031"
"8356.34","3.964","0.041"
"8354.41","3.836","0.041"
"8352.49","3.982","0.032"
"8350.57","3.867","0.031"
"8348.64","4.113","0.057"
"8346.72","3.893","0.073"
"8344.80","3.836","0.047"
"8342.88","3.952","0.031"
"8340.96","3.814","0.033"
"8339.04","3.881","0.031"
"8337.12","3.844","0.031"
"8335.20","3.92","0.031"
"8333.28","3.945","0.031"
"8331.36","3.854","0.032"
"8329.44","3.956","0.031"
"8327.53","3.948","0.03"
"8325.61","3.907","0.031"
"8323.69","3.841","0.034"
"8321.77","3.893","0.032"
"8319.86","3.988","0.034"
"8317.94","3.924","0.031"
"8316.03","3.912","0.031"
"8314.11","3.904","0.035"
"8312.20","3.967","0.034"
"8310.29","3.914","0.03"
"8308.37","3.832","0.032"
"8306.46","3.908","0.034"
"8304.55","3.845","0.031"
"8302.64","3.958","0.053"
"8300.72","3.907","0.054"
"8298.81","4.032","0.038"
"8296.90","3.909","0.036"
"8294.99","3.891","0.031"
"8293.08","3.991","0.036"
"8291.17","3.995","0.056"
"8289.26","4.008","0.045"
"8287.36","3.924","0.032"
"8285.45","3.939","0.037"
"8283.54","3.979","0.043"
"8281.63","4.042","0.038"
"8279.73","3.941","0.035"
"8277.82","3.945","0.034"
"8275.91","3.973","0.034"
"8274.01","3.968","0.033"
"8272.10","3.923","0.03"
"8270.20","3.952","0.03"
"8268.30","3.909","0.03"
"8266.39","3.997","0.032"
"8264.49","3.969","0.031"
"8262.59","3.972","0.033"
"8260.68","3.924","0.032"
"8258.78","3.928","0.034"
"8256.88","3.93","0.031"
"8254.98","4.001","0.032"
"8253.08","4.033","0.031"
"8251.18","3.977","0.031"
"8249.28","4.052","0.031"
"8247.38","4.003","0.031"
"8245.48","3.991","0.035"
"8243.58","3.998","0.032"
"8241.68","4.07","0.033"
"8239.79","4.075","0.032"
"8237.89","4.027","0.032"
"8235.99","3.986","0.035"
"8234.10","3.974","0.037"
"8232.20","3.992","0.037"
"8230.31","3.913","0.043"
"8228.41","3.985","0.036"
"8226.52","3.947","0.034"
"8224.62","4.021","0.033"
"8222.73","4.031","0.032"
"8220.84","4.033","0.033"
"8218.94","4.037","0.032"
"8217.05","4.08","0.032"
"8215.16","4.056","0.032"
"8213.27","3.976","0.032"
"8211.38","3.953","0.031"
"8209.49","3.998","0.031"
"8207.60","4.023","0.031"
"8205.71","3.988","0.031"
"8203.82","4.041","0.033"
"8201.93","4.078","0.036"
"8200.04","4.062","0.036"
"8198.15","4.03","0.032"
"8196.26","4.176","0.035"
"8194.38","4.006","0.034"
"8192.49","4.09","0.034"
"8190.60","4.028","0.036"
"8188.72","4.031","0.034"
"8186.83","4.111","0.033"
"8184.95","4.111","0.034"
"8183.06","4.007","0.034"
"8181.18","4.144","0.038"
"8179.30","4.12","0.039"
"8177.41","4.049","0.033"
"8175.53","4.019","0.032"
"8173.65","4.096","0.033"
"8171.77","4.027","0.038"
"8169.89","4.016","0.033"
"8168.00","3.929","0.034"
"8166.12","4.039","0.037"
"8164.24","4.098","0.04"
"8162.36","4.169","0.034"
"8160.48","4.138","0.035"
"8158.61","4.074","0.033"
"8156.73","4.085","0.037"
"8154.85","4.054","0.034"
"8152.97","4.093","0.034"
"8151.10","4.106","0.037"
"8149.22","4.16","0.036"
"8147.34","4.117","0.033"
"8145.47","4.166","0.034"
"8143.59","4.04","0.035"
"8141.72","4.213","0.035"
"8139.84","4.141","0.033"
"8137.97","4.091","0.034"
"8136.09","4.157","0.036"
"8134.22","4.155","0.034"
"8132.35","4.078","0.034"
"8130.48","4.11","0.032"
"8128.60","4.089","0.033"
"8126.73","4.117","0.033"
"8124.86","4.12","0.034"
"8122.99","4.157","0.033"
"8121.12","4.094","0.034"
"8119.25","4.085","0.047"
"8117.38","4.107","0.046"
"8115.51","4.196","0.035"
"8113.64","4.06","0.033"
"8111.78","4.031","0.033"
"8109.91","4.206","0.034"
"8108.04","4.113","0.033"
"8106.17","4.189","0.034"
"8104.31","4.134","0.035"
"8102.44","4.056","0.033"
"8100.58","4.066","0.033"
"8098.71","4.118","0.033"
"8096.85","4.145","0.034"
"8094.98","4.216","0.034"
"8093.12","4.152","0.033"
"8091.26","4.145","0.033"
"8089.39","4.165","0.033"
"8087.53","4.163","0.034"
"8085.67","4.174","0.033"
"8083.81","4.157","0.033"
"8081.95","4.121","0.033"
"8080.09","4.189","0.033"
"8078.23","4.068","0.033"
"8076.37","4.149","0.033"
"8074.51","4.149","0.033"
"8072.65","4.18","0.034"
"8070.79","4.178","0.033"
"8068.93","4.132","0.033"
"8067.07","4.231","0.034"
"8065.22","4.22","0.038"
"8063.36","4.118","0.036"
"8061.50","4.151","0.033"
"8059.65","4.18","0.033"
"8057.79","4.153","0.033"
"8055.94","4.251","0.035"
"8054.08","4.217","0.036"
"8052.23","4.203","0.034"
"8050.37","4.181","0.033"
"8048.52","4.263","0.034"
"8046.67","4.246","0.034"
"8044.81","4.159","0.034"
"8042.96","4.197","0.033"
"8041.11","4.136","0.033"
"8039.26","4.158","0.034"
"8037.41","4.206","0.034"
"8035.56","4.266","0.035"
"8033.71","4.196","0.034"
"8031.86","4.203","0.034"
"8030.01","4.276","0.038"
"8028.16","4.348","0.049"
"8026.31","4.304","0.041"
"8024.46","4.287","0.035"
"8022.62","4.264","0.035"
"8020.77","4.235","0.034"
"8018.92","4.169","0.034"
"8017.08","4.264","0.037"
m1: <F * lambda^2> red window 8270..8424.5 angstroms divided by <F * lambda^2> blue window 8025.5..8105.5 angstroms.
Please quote 1.00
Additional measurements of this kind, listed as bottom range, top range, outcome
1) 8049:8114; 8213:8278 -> 1.00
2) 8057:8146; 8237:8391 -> 1.00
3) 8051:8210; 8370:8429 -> 1.00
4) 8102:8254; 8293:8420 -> 1.00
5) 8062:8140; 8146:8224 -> 1.00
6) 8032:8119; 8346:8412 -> 1.00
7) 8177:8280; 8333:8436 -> 1.00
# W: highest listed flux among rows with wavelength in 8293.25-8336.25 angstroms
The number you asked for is 4.032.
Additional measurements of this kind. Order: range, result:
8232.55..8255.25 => 4.075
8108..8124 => 4.206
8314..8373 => 4.113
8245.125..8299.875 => 4.052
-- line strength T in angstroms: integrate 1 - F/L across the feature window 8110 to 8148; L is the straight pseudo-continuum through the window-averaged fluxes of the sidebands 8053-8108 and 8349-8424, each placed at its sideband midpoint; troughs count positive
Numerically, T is -0.1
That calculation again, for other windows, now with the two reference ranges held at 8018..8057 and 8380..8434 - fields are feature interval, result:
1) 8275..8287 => 0.1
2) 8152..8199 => 0.3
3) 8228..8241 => 0.1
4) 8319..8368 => 0.3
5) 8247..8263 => 0.1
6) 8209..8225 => 0.1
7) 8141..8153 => 0.0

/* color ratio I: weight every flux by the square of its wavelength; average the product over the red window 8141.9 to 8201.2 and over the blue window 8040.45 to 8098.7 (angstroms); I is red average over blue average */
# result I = 1.0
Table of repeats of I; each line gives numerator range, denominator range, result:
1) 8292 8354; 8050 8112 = 1.00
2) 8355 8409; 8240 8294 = 1.00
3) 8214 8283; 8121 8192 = 1.00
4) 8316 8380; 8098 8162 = 1.00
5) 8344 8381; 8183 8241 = 1.00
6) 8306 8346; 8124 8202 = 0.99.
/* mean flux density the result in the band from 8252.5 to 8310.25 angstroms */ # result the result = 3.95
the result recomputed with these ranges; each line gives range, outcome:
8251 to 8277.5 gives 3.96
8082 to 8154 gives 4.13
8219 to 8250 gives 4.01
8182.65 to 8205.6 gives 4.06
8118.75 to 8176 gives 4.1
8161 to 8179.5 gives 4.05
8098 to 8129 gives 4.11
